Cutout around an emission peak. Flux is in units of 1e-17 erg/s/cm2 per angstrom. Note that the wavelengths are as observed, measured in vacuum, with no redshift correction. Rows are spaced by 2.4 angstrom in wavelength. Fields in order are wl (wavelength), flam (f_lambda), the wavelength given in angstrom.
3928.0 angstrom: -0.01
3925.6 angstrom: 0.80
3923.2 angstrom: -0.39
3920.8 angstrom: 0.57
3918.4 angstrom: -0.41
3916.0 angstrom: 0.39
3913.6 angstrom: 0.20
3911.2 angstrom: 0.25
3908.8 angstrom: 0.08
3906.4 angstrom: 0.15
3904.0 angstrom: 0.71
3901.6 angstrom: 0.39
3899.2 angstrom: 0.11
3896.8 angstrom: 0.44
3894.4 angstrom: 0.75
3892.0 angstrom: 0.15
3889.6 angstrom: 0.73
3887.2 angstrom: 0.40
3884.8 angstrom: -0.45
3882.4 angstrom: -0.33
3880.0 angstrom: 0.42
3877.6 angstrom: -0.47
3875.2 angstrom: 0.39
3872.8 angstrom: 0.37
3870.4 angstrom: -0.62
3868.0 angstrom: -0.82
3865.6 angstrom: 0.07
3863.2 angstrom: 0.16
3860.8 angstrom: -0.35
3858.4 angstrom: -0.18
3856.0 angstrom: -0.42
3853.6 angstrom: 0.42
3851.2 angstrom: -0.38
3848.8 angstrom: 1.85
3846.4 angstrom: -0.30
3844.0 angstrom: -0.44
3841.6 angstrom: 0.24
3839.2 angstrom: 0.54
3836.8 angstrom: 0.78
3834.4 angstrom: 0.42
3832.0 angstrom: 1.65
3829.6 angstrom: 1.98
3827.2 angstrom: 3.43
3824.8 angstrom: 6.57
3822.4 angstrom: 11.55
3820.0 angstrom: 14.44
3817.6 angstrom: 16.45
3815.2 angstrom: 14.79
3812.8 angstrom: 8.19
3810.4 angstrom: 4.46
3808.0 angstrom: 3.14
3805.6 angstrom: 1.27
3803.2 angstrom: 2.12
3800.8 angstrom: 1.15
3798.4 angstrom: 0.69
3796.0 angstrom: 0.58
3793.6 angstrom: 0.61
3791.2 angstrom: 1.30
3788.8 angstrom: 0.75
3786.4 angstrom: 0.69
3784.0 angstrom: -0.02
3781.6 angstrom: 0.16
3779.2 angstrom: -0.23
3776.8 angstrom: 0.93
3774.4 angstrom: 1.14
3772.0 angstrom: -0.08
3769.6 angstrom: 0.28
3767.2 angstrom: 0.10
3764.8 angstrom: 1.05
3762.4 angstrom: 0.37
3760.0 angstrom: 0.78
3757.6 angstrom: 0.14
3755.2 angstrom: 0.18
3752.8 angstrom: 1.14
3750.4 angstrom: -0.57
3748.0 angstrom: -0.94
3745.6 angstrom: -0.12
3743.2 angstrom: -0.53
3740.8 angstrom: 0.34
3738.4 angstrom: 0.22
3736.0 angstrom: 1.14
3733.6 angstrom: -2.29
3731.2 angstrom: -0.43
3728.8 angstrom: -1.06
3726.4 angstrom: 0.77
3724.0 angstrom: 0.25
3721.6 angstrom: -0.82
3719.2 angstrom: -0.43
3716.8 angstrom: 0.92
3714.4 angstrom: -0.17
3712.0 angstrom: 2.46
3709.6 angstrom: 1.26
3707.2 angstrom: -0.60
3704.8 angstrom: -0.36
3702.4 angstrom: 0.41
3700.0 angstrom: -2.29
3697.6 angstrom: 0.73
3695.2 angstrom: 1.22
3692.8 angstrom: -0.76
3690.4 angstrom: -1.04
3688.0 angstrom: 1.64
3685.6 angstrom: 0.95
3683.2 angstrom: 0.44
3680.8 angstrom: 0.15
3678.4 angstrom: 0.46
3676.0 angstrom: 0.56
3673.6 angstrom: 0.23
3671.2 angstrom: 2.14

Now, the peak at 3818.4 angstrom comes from Ly-alpha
